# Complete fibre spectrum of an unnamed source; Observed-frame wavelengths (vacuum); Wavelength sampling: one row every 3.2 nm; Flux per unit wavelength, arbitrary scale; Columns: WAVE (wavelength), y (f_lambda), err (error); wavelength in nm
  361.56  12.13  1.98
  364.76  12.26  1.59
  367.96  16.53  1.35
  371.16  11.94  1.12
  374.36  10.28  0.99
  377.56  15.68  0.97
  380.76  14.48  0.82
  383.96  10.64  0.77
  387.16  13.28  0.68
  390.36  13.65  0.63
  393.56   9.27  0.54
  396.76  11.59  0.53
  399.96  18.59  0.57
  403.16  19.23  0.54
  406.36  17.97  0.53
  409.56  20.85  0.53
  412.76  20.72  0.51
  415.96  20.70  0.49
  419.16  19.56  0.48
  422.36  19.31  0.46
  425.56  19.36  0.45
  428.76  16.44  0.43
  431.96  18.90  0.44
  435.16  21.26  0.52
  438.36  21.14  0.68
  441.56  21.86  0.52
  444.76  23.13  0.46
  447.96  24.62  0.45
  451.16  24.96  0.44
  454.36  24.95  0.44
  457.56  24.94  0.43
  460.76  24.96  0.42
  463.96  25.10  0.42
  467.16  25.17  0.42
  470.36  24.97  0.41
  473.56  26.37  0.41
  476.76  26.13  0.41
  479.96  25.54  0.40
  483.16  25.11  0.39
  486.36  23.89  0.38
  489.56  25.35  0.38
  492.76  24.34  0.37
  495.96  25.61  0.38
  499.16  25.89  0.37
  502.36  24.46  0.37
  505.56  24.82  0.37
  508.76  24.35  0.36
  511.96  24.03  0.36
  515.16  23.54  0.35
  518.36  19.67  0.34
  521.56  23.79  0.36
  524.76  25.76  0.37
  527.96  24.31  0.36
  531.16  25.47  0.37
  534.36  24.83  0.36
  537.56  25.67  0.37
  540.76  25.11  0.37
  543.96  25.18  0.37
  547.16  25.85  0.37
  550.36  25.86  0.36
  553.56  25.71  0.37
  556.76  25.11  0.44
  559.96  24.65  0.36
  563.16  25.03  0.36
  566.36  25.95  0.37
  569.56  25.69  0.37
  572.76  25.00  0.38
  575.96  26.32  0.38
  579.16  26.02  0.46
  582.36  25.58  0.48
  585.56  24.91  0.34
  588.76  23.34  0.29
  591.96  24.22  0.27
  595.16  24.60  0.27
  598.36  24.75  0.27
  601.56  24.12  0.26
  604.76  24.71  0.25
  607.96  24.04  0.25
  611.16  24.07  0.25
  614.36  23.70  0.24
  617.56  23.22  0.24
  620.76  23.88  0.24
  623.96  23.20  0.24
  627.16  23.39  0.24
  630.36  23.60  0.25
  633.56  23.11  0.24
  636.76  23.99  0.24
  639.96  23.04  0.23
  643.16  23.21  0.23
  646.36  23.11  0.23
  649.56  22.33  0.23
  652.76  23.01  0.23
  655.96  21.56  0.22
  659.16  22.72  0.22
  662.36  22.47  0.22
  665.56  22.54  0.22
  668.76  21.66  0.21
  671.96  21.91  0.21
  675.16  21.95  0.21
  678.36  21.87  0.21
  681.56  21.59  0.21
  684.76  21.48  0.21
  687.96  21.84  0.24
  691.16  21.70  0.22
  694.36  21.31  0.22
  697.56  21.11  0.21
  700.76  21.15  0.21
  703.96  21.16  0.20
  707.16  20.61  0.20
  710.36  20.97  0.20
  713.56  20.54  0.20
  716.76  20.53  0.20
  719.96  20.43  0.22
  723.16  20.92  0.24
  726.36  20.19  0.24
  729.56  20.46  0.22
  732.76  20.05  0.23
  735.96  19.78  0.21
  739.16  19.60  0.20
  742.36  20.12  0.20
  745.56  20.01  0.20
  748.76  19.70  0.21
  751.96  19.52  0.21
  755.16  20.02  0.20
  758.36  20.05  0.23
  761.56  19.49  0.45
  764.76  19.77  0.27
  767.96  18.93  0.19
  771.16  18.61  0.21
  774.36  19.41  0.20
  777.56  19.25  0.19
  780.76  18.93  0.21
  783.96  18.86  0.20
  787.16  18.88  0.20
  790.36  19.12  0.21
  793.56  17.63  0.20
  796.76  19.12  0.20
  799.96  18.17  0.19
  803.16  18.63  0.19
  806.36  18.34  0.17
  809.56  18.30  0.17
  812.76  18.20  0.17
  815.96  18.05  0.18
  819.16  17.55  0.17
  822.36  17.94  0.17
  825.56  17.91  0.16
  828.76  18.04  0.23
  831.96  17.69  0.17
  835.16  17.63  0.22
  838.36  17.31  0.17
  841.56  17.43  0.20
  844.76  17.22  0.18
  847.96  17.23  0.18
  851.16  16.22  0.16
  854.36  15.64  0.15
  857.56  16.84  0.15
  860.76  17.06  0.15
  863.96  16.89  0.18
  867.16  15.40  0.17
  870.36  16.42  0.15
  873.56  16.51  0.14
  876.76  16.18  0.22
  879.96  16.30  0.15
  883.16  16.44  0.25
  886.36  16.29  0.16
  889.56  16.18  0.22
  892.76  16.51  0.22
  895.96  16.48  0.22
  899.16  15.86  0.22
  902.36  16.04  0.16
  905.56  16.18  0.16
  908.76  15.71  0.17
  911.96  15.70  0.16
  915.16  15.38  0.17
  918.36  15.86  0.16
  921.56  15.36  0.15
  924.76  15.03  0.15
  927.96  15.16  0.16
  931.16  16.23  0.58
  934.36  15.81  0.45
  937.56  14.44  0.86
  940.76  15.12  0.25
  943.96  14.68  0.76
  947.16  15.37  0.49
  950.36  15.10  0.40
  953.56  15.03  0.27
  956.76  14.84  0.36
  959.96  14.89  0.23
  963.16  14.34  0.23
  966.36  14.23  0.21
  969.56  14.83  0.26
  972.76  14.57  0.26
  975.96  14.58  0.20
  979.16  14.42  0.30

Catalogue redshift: 0.000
